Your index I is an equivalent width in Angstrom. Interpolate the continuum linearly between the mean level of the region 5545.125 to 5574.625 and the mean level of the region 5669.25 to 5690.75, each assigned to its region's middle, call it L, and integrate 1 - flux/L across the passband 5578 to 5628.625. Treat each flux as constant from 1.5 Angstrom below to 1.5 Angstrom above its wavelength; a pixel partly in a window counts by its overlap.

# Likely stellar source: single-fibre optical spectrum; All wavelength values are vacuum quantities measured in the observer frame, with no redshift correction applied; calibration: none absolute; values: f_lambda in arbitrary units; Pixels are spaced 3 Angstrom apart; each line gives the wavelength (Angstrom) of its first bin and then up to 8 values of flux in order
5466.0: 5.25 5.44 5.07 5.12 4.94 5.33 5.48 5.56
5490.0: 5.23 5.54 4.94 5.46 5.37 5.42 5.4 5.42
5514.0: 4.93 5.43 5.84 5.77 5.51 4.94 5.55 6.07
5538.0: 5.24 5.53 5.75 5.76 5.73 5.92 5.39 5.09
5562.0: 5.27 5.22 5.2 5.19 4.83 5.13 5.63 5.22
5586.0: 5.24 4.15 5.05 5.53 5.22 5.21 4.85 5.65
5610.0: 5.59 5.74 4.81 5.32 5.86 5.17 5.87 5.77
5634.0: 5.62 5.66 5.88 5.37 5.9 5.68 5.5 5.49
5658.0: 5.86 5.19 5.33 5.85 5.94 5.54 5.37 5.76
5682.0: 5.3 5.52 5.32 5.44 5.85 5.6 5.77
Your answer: 1.3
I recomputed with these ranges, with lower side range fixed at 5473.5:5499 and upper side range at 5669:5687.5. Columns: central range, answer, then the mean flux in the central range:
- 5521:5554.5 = -1.7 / 5.62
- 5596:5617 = 0.5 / 5.31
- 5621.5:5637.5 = -0.5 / 5.65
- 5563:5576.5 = 0.7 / 5.12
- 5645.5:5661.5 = -0.3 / 5.61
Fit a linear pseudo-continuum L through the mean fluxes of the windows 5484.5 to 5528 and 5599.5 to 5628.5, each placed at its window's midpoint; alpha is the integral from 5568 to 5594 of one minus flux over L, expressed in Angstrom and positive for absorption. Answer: 1.6 Angstrom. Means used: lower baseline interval 5.41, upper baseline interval 5.39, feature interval 5.07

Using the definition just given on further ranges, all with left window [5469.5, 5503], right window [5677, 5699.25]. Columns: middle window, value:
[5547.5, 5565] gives -0.3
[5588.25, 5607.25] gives 1.2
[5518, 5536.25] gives -0.9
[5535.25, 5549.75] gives -0.7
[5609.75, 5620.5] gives 0.2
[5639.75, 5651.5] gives -0.4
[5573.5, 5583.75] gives 0.3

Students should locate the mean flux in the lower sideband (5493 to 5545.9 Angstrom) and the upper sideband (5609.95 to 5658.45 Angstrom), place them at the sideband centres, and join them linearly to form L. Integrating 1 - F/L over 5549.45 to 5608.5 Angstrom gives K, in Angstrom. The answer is 3.1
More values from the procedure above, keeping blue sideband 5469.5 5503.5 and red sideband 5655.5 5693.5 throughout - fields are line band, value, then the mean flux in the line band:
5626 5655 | -1.0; 5.67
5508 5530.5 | -0.3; 5.41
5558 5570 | 0.4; 5.2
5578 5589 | 0.5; 5.19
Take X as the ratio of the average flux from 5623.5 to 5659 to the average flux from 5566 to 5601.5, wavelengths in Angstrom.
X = 1.10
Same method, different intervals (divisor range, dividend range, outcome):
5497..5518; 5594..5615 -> 1.01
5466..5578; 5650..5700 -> 1.03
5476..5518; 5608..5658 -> 1.05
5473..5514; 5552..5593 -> 0.97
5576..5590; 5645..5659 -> 1.11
